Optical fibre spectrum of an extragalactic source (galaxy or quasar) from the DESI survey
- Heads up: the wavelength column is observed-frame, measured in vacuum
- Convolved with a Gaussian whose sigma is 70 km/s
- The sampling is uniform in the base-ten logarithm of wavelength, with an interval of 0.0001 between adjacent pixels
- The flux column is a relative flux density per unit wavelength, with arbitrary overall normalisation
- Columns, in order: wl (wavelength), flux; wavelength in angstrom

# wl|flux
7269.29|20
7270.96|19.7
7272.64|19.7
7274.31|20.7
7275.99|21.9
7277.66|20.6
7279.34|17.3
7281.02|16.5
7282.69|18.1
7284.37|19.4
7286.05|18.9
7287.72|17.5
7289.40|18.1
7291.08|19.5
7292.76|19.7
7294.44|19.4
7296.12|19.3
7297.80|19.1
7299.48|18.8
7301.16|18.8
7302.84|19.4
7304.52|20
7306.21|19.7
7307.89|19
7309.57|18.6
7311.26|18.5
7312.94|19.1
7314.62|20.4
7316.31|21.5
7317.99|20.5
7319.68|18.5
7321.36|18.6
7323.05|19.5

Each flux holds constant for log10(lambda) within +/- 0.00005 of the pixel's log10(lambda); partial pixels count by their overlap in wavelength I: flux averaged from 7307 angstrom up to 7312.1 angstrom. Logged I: 18.7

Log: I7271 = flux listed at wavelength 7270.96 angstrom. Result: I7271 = 19.7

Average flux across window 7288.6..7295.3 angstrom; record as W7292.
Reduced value 19.2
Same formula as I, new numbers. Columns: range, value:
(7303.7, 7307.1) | 19.8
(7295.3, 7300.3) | 19.1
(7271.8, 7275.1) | 20.2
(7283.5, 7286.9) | 19.1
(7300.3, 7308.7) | 19.4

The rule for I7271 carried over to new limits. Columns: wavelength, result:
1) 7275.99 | 21.9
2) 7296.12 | 19.3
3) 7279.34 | 17.3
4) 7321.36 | 18.6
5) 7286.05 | 18.9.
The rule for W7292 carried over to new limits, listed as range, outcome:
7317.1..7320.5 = 19.5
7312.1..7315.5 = 19.8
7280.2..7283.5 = 17.3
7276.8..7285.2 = 18.4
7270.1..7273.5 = 19.7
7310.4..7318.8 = 20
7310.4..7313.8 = 18.8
